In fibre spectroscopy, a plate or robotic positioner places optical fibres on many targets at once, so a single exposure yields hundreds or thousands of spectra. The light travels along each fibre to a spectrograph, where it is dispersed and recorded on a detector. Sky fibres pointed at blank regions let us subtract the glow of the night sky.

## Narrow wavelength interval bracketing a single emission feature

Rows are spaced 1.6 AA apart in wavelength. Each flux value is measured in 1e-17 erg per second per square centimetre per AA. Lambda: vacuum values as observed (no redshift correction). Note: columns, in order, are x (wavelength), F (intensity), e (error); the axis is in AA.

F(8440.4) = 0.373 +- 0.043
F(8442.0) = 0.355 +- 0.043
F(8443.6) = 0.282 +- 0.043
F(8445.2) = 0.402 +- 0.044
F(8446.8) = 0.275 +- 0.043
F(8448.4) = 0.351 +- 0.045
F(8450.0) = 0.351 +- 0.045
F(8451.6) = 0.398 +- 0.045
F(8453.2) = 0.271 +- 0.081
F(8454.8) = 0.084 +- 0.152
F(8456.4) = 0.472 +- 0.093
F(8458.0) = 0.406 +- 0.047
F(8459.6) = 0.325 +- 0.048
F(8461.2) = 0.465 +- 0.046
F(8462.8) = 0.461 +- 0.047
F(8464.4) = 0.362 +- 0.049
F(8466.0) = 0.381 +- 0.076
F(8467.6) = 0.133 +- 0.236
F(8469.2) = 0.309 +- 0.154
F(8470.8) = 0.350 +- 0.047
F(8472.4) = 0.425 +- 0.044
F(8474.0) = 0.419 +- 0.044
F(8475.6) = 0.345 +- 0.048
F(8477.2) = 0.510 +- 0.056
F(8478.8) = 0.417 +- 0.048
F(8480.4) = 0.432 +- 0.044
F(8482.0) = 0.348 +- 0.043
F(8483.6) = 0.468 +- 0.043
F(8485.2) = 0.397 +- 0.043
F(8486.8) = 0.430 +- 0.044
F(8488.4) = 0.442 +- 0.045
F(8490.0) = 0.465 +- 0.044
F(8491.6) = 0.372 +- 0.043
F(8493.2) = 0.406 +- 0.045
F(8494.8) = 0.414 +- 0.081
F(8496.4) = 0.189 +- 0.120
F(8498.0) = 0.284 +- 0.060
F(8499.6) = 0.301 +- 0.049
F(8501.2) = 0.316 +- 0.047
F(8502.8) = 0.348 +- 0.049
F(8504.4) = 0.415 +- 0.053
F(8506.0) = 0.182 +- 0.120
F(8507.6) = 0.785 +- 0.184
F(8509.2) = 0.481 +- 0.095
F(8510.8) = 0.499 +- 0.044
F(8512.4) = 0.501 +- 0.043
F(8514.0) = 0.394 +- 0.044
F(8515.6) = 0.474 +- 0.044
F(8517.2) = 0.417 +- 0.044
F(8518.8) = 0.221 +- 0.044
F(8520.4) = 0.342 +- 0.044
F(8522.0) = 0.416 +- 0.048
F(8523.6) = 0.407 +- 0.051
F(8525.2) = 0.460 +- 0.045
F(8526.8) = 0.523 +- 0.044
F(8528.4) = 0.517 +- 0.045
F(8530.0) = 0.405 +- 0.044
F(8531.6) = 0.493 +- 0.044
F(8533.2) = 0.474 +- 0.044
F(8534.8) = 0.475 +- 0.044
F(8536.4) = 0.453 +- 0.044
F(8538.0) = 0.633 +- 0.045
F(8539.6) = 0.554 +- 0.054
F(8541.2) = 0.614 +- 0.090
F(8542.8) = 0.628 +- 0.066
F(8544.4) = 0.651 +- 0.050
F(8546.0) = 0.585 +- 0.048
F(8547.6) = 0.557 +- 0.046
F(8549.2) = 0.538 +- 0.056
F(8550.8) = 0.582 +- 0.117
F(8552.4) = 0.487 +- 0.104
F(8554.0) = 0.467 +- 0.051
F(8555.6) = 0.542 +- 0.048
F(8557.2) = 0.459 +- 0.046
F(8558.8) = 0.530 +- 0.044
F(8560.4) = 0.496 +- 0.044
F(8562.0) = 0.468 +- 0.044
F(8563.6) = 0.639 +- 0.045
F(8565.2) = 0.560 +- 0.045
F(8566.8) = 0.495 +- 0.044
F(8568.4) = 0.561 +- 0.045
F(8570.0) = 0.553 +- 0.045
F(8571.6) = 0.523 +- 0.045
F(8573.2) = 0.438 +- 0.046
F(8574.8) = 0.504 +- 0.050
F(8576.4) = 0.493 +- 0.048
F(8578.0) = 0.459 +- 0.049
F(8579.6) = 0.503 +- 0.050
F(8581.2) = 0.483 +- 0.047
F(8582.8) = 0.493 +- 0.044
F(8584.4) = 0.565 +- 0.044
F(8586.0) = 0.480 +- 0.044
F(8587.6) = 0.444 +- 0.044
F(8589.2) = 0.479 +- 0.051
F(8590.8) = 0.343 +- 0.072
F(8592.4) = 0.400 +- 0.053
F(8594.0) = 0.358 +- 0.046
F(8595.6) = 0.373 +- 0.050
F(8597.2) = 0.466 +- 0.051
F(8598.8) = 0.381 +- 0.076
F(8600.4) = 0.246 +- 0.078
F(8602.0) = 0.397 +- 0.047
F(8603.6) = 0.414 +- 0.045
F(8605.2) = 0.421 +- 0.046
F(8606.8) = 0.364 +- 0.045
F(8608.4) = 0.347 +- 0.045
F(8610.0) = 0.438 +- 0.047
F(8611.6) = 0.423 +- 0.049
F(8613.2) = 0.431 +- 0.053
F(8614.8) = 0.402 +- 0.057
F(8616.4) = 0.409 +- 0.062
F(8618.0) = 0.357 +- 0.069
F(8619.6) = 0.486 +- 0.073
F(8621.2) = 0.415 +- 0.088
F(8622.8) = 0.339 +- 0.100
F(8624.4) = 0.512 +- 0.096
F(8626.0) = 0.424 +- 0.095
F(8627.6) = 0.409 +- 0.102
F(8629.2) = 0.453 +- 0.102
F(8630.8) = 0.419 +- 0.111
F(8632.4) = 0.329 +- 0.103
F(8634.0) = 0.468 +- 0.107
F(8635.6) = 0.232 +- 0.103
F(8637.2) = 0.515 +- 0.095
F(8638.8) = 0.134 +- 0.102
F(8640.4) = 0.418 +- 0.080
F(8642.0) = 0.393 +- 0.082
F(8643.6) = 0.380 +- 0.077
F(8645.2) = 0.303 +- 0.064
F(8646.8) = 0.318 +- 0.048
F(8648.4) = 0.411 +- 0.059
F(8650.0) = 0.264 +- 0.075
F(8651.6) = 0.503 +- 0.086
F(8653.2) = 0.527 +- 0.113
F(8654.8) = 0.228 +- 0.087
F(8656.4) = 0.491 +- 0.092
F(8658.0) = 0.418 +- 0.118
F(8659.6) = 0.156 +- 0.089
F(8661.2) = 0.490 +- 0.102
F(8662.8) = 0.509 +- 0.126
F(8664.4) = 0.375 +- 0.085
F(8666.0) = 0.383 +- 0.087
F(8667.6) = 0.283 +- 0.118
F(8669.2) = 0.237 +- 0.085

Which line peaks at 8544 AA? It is Mg II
